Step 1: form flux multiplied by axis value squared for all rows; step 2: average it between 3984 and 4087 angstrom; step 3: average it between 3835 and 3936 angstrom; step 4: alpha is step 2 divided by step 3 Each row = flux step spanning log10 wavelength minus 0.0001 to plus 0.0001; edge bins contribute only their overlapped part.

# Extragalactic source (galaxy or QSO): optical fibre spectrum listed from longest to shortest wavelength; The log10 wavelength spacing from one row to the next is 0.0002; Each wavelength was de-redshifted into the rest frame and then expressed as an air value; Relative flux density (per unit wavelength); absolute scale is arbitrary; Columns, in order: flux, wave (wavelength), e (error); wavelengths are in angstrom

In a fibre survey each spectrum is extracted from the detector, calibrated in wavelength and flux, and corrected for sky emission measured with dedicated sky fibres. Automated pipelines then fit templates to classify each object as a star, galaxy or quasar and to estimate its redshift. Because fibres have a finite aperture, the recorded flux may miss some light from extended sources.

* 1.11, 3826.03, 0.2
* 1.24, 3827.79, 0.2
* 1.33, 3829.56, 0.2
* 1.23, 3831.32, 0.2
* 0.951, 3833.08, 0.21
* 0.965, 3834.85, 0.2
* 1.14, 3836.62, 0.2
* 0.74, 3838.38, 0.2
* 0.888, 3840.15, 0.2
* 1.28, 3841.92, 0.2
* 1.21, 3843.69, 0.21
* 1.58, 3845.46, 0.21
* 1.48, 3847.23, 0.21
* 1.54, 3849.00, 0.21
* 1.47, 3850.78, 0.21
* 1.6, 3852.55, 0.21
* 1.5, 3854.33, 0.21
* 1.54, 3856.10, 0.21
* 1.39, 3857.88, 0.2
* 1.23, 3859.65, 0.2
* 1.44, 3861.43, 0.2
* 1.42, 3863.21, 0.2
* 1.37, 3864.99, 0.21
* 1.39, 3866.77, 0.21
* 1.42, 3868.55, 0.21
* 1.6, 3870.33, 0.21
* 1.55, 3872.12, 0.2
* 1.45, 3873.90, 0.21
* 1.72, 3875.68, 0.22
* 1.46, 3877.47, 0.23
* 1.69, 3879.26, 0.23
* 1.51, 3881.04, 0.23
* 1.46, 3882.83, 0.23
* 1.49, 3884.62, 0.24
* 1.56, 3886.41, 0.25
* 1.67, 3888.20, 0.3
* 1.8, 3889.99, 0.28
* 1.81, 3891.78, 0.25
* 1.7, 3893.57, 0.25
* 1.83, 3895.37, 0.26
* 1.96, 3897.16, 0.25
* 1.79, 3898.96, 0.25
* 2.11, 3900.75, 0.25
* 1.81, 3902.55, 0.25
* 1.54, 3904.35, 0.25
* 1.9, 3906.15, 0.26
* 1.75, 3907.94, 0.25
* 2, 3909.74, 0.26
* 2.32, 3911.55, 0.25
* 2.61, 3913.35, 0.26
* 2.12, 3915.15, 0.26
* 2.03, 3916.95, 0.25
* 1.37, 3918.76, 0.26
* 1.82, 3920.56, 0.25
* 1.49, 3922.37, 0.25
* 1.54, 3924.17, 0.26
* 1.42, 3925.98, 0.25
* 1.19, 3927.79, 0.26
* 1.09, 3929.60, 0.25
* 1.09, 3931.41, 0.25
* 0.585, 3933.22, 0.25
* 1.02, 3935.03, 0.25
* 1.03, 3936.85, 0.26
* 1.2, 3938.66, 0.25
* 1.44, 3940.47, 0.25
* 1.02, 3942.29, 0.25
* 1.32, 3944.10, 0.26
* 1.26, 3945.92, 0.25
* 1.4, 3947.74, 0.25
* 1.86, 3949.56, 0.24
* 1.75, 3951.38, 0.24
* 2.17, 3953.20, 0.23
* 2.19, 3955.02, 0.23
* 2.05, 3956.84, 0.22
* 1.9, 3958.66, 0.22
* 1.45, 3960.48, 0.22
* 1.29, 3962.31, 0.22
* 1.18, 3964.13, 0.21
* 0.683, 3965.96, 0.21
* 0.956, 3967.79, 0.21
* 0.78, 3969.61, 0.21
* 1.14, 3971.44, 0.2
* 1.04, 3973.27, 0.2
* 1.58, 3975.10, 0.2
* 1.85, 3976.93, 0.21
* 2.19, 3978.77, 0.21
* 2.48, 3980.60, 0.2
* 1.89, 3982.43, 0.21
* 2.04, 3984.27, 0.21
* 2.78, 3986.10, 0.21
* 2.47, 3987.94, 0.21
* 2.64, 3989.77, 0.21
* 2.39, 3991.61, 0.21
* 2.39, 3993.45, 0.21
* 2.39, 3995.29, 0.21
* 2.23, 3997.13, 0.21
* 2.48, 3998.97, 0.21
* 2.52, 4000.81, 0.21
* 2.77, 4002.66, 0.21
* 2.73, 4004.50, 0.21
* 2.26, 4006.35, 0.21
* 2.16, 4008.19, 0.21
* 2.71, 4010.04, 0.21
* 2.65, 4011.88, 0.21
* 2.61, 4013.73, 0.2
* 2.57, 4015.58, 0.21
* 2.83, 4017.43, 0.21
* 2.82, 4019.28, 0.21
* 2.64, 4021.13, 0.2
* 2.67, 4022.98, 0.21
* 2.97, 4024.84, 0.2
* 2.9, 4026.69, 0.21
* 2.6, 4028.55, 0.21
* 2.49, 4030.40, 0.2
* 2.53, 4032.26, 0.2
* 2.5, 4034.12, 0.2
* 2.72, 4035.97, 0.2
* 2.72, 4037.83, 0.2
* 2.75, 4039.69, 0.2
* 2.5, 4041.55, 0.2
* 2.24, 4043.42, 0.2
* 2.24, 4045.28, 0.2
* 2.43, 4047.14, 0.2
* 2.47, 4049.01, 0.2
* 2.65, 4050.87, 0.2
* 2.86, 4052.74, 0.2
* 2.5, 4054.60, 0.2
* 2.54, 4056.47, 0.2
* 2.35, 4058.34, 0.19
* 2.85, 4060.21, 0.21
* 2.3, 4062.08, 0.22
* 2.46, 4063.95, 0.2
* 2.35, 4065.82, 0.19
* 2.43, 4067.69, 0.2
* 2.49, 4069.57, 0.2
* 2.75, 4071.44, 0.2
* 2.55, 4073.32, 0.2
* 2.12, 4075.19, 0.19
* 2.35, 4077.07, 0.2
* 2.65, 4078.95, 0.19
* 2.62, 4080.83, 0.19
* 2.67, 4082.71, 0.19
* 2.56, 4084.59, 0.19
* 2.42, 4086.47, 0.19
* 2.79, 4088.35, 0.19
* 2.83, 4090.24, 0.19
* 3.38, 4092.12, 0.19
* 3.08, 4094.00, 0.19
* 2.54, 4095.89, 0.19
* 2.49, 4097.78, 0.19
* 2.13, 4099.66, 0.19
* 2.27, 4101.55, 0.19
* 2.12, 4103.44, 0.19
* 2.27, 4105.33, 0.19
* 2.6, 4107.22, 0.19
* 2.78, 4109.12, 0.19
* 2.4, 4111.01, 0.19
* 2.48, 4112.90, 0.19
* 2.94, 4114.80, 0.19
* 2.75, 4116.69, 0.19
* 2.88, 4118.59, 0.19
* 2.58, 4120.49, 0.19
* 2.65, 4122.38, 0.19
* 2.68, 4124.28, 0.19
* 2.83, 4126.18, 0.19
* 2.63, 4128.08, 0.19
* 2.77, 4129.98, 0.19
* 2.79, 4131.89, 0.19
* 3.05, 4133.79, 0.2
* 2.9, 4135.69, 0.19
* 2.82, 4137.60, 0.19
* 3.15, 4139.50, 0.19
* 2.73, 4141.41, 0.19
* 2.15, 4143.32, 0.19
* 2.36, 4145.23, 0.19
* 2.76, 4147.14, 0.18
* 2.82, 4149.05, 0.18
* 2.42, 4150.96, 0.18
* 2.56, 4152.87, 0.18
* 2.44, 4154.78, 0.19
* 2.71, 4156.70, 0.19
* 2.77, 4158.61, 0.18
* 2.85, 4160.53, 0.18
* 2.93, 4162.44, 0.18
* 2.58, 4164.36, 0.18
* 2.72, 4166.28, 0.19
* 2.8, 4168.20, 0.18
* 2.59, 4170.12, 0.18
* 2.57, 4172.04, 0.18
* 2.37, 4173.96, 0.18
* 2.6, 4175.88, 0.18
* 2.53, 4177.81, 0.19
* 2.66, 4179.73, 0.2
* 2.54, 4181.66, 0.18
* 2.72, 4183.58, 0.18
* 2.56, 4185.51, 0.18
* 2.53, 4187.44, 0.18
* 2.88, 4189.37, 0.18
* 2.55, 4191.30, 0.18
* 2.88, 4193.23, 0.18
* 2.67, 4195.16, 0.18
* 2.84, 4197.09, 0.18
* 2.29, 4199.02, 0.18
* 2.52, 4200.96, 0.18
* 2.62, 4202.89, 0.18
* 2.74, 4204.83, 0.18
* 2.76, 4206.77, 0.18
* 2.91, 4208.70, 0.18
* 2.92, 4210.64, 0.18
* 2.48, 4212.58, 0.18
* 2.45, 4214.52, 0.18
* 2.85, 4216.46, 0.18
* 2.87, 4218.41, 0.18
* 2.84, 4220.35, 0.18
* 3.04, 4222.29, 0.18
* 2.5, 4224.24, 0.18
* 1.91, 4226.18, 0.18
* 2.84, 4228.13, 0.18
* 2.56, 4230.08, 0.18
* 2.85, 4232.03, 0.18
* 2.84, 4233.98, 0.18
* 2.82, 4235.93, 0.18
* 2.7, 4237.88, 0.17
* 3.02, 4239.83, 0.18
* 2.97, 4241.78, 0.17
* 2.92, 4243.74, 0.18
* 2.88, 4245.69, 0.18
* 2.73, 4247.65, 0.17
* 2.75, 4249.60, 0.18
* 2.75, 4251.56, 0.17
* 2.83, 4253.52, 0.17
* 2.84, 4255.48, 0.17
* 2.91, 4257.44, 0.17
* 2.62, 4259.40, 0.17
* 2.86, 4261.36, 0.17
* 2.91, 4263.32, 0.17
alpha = 1.8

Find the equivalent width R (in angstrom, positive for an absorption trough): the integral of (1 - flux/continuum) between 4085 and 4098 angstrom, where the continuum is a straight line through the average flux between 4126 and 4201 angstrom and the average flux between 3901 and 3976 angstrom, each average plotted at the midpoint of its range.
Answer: -2.8 angstrom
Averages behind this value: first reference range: 1.5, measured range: 2.8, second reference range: 2.67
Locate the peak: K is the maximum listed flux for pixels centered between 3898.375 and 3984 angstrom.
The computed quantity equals 2.61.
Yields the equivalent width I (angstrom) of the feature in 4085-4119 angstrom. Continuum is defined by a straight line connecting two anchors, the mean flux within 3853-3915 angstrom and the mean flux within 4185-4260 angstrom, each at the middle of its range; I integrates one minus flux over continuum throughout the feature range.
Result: -3.7 angstrom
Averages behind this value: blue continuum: 1.68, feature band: 2.61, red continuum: 2.73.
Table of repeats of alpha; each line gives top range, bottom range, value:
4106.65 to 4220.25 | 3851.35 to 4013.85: 1.73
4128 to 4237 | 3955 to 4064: 1.27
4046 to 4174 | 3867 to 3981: 1.83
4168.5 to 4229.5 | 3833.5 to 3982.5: 2.01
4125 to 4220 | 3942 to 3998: 1.67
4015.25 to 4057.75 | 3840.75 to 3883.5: 1.94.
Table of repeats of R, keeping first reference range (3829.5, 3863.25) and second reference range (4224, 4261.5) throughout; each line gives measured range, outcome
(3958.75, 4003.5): -2.41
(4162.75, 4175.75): -0.71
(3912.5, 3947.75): 4.28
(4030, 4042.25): -3.77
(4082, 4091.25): -2.03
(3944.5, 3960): -1.01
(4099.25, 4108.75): -0.30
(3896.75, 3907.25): -2.43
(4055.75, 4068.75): -2.34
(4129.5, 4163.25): -4.48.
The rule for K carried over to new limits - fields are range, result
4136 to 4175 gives 3.15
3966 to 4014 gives 2.78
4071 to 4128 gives 3.38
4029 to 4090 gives 2.86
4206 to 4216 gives 2.92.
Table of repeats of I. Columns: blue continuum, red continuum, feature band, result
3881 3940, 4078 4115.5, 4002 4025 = -5.0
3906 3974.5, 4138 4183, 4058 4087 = -4.3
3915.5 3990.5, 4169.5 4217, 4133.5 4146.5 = -1.8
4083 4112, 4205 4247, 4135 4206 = 0.8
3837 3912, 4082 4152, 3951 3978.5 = 6.8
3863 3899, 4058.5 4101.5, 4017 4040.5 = -3.8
